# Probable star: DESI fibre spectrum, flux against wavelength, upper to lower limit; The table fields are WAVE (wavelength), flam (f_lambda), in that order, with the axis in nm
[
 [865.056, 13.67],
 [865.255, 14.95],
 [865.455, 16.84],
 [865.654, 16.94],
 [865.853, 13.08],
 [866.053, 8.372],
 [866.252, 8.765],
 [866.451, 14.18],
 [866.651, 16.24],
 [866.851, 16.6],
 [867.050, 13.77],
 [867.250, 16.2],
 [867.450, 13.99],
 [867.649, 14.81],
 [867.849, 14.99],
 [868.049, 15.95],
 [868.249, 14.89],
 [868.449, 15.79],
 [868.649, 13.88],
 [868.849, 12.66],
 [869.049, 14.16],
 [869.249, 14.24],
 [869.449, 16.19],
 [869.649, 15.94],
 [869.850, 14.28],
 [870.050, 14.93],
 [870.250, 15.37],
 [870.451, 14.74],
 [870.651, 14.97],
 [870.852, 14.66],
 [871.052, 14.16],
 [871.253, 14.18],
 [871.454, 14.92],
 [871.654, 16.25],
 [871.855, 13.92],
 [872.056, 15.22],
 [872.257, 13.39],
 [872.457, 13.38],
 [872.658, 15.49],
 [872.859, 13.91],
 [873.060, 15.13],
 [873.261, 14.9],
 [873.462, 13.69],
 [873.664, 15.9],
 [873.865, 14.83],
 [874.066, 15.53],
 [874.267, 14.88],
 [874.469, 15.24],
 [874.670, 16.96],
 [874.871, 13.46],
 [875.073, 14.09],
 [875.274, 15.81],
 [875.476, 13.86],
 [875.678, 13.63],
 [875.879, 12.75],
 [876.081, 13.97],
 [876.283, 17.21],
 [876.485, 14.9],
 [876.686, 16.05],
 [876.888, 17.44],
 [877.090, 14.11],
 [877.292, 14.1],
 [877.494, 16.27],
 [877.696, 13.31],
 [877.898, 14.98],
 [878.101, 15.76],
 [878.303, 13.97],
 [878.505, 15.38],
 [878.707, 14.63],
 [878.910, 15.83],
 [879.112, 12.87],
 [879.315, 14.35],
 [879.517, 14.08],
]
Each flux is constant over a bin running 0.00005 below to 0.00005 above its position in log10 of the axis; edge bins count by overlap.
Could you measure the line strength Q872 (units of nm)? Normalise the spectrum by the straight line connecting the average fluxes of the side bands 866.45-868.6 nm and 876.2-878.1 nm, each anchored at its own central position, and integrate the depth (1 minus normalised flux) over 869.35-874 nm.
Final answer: 0.15 nm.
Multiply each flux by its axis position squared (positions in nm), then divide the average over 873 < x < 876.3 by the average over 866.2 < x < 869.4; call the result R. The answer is 1.0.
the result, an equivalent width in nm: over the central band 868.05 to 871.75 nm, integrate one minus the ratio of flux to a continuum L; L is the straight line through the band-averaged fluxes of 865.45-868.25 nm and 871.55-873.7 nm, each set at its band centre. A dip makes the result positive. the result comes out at -0.09 nm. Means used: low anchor 14.3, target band 14.8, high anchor 14.6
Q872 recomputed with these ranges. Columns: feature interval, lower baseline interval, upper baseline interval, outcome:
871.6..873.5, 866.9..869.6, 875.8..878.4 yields 0.049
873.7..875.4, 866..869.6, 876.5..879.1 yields -0.033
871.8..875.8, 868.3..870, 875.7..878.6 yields 0.050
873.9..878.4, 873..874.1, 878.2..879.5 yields -0.060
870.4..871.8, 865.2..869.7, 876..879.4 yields -0.014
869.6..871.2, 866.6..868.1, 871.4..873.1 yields 0.003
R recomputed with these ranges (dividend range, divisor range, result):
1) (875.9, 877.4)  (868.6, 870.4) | 1.06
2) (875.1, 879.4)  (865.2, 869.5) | 1.05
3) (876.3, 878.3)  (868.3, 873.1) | 1.06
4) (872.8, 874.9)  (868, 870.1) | 1.03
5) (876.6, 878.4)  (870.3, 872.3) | 1.04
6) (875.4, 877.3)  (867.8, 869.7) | 1.02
